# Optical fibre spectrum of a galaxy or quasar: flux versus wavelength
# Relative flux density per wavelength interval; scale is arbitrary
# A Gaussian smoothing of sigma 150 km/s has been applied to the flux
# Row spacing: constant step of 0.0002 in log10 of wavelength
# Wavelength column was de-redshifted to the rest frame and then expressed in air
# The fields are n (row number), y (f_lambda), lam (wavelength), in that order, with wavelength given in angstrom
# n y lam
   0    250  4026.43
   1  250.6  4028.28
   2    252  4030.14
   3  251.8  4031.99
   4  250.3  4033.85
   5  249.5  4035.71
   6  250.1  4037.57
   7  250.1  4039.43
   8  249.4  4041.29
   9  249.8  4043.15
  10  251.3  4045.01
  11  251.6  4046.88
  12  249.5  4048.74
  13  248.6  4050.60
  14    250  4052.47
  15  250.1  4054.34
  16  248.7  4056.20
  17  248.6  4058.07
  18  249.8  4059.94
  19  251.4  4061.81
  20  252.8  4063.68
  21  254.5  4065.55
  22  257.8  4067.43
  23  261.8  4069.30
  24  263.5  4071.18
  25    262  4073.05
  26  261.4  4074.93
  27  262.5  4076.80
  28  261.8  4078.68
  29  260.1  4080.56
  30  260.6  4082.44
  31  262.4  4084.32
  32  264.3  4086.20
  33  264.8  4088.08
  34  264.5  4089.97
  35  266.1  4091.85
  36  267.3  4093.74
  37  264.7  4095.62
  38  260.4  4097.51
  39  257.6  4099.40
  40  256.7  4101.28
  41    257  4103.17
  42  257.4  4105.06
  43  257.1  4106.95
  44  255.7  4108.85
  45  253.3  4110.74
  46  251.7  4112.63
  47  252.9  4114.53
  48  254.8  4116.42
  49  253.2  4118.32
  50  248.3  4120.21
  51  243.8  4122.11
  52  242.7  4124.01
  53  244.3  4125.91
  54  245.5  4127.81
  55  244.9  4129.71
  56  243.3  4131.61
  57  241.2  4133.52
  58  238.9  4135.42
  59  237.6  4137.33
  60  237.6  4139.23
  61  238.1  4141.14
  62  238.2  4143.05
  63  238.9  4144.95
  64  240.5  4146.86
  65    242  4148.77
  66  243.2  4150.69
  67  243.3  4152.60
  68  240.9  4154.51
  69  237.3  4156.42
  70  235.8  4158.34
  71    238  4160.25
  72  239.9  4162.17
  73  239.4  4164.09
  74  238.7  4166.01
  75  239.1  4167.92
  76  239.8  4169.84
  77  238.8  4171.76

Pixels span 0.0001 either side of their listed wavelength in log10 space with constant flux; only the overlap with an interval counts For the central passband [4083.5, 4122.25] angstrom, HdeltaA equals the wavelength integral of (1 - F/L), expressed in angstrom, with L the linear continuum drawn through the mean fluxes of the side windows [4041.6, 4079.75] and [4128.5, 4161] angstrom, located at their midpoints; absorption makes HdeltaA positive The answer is -1.7 angstrom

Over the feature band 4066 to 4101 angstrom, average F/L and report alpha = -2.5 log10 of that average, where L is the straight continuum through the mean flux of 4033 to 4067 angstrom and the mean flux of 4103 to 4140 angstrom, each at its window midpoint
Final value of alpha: -0.055 mag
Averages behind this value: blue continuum 250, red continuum 248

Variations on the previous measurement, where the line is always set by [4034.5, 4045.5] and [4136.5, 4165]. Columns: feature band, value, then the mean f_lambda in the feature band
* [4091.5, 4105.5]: -0.071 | 261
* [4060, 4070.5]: -0.033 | 255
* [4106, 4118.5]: -0.048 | 254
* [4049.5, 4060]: -0.003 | 249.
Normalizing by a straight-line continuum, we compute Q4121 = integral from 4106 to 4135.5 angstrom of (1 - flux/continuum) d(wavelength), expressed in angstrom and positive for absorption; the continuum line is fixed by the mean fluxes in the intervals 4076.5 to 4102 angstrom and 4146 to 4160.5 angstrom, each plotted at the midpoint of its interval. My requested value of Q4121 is 0.4 angstrom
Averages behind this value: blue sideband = 262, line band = 248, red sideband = 240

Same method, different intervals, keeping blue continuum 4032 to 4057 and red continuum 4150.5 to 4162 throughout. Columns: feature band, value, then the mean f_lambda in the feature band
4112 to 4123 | -0.34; 251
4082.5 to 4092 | -0.69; 264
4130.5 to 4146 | 0.13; 239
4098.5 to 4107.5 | -0.46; 257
